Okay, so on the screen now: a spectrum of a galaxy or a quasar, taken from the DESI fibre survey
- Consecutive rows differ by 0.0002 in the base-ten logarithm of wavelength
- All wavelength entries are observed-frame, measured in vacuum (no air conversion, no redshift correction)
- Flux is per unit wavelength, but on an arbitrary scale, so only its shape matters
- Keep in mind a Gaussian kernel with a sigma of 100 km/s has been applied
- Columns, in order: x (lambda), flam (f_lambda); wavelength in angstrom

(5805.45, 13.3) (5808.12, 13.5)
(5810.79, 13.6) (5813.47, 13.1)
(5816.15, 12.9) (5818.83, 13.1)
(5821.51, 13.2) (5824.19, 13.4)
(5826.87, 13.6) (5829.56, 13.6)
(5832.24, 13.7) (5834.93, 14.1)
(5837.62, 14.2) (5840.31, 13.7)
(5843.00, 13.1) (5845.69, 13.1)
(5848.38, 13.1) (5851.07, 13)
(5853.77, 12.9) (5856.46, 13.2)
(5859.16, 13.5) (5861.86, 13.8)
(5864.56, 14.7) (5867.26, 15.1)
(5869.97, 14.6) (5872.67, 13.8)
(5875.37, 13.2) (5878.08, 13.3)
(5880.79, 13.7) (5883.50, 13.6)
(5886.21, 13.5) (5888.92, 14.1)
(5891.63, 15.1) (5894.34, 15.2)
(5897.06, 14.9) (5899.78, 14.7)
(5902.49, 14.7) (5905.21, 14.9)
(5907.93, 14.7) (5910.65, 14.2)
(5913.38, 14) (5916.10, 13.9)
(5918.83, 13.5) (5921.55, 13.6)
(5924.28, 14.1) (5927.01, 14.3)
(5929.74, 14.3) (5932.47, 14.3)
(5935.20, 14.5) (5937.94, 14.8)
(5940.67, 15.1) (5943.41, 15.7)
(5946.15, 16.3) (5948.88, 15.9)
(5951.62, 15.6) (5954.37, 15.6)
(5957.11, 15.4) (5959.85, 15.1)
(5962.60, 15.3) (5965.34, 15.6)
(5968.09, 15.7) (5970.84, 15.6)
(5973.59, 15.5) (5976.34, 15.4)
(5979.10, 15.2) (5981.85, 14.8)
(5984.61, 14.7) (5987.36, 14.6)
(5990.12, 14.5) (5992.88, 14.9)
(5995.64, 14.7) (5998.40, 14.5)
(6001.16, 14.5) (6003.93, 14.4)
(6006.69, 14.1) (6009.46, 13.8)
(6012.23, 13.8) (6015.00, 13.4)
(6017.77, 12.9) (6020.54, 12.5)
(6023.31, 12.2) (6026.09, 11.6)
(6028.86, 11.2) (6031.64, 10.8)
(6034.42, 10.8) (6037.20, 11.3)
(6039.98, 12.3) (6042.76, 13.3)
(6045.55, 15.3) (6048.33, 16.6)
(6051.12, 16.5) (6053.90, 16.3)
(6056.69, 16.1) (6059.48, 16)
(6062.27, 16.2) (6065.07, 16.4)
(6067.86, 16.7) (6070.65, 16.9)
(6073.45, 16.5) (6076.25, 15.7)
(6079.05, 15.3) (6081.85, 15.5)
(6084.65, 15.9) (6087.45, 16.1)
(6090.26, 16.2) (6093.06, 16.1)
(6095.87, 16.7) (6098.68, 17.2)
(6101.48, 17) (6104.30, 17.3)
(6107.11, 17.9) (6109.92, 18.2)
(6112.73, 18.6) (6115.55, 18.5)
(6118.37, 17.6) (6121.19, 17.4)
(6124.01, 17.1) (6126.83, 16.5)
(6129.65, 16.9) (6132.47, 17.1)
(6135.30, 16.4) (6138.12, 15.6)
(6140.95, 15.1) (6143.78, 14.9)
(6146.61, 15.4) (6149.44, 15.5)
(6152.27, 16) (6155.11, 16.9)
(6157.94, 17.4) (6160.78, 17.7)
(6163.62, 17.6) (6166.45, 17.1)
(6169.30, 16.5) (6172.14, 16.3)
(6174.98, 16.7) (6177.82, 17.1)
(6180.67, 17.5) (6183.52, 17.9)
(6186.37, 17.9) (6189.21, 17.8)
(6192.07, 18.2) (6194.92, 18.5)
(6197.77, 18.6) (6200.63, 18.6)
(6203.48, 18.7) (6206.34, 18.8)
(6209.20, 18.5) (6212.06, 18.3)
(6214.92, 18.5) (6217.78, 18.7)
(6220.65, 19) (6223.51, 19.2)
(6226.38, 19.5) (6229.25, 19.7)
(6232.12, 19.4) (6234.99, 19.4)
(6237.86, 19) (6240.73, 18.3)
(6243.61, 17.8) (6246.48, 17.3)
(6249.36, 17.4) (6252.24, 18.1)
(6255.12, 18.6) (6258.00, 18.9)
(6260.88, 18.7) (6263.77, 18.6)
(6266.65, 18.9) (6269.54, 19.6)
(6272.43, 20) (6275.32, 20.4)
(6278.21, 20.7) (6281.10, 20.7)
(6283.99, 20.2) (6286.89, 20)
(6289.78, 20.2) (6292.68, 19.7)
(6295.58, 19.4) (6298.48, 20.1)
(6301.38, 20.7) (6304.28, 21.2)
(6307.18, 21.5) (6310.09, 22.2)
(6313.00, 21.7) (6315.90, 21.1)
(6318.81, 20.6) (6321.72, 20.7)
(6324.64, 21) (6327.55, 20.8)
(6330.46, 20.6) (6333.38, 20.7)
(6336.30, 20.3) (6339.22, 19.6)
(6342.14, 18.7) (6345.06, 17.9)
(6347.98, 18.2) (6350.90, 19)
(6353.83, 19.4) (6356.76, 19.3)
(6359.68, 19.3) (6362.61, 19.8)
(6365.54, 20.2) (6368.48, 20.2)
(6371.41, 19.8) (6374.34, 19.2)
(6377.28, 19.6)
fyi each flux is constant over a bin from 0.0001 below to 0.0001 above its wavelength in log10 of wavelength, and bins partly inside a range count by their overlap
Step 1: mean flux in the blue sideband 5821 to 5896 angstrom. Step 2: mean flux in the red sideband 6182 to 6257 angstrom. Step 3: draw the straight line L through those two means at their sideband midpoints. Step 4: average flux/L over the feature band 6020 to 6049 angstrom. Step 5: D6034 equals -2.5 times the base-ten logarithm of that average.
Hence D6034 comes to 0.28 mag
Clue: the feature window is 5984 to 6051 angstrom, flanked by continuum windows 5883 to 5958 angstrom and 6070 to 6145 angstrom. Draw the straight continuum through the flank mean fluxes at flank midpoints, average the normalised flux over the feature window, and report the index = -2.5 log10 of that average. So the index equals 0.16 mag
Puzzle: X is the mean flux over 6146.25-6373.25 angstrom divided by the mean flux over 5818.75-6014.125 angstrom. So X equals 1.32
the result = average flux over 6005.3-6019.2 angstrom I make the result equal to 13.6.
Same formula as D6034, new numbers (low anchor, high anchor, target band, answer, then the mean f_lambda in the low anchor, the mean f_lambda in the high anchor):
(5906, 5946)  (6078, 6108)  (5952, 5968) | -0.04 mag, 14.4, 16.5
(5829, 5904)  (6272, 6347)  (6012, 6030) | 0.28 mag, 13.9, 20.4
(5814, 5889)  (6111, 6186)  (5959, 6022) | 0.04 mag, 13.6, 16.8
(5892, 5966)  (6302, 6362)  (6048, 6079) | 0.02 mag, 14.8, 20.2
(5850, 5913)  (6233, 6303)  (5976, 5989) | 0.04 mag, 14.1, 19.3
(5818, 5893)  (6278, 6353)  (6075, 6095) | 0.07 mag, 13.7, 20.3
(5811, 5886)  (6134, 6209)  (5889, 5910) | -0.05 mag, 13.6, 17.1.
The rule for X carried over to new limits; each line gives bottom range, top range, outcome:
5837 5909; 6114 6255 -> 1.26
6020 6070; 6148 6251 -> 1.28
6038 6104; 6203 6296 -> 1.20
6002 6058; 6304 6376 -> 1.49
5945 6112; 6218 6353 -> 1.31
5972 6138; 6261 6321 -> 1.33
